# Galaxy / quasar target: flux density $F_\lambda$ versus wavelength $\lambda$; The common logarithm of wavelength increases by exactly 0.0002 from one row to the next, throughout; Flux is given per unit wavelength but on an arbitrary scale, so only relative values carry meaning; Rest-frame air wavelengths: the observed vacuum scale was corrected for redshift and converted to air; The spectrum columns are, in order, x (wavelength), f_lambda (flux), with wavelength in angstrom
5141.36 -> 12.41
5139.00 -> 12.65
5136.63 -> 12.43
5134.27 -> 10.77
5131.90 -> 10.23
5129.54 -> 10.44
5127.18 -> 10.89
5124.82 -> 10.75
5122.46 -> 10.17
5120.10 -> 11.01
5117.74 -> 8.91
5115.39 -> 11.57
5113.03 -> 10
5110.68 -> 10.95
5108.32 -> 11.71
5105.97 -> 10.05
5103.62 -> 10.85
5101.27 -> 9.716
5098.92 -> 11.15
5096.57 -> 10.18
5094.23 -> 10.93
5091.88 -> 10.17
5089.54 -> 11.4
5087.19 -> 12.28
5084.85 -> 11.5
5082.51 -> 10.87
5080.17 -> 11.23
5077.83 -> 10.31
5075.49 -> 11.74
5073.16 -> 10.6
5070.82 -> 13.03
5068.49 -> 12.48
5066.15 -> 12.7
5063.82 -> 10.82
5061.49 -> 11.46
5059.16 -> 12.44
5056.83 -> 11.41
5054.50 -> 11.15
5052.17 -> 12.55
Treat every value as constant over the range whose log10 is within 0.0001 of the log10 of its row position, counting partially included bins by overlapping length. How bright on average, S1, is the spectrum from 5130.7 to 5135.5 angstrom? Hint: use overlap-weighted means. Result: 10.5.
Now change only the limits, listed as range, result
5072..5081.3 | 11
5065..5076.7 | 12.1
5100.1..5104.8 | 10.3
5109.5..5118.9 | 10.4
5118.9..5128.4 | 10.7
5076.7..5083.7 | 10.8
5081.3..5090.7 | 11.5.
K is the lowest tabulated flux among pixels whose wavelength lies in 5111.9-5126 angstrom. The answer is 8.91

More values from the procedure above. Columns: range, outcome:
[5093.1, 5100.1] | 10.18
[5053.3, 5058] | 11.15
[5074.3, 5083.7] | 10.31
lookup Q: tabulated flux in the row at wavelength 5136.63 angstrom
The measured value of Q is 12.43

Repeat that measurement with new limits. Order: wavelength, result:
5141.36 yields 12.41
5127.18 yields 10.89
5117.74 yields 8.91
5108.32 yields 11.71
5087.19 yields 12.28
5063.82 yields 10.82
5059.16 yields 12.44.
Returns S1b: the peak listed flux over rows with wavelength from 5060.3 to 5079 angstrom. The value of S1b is 13.03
